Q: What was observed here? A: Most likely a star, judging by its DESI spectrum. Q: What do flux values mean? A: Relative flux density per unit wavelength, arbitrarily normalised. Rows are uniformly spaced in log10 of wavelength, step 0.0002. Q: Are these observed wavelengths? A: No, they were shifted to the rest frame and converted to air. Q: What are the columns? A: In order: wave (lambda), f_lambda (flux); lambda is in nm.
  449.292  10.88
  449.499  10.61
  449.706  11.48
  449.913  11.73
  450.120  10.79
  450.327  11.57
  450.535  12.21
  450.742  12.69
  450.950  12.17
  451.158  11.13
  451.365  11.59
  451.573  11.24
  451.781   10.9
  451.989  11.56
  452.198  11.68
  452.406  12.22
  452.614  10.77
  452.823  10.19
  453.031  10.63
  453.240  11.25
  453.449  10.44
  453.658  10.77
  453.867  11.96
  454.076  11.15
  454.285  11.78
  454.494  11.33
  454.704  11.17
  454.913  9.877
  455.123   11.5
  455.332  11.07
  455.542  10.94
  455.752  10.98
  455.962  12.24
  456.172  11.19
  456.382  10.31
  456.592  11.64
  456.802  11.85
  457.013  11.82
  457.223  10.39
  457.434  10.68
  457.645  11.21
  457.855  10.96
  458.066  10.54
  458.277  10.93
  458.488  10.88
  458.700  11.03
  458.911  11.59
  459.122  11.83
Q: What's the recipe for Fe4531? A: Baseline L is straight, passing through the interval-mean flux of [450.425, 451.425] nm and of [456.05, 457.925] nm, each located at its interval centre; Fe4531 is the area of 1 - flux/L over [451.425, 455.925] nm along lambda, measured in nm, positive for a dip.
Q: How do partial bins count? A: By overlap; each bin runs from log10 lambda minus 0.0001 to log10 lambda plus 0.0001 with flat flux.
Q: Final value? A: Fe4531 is 0.18 nm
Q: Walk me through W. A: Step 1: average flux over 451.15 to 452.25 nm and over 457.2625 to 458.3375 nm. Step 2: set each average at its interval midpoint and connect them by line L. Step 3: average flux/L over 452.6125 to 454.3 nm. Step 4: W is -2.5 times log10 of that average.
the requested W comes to 0.02 mag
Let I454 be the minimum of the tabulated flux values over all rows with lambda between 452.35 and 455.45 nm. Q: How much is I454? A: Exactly 9.877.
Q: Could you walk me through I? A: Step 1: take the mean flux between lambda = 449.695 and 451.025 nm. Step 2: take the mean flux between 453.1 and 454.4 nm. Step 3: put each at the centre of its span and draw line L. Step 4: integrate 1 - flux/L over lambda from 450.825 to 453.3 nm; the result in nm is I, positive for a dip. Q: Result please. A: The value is 0.05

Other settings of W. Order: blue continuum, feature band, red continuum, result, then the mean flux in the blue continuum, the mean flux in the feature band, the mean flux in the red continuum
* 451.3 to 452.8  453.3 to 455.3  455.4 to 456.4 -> 0.014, 11.3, 11.1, 11.2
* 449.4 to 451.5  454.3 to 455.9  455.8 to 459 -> 0.023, 11.6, 11.1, 11.1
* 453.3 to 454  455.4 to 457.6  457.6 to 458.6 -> -0.024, 11.1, 11.2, 10.9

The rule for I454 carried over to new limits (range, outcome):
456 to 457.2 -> 10.31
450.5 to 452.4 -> 10.9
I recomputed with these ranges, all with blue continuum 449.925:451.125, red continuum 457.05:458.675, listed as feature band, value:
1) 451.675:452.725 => 0.02 nm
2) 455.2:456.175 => -0.01 nm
